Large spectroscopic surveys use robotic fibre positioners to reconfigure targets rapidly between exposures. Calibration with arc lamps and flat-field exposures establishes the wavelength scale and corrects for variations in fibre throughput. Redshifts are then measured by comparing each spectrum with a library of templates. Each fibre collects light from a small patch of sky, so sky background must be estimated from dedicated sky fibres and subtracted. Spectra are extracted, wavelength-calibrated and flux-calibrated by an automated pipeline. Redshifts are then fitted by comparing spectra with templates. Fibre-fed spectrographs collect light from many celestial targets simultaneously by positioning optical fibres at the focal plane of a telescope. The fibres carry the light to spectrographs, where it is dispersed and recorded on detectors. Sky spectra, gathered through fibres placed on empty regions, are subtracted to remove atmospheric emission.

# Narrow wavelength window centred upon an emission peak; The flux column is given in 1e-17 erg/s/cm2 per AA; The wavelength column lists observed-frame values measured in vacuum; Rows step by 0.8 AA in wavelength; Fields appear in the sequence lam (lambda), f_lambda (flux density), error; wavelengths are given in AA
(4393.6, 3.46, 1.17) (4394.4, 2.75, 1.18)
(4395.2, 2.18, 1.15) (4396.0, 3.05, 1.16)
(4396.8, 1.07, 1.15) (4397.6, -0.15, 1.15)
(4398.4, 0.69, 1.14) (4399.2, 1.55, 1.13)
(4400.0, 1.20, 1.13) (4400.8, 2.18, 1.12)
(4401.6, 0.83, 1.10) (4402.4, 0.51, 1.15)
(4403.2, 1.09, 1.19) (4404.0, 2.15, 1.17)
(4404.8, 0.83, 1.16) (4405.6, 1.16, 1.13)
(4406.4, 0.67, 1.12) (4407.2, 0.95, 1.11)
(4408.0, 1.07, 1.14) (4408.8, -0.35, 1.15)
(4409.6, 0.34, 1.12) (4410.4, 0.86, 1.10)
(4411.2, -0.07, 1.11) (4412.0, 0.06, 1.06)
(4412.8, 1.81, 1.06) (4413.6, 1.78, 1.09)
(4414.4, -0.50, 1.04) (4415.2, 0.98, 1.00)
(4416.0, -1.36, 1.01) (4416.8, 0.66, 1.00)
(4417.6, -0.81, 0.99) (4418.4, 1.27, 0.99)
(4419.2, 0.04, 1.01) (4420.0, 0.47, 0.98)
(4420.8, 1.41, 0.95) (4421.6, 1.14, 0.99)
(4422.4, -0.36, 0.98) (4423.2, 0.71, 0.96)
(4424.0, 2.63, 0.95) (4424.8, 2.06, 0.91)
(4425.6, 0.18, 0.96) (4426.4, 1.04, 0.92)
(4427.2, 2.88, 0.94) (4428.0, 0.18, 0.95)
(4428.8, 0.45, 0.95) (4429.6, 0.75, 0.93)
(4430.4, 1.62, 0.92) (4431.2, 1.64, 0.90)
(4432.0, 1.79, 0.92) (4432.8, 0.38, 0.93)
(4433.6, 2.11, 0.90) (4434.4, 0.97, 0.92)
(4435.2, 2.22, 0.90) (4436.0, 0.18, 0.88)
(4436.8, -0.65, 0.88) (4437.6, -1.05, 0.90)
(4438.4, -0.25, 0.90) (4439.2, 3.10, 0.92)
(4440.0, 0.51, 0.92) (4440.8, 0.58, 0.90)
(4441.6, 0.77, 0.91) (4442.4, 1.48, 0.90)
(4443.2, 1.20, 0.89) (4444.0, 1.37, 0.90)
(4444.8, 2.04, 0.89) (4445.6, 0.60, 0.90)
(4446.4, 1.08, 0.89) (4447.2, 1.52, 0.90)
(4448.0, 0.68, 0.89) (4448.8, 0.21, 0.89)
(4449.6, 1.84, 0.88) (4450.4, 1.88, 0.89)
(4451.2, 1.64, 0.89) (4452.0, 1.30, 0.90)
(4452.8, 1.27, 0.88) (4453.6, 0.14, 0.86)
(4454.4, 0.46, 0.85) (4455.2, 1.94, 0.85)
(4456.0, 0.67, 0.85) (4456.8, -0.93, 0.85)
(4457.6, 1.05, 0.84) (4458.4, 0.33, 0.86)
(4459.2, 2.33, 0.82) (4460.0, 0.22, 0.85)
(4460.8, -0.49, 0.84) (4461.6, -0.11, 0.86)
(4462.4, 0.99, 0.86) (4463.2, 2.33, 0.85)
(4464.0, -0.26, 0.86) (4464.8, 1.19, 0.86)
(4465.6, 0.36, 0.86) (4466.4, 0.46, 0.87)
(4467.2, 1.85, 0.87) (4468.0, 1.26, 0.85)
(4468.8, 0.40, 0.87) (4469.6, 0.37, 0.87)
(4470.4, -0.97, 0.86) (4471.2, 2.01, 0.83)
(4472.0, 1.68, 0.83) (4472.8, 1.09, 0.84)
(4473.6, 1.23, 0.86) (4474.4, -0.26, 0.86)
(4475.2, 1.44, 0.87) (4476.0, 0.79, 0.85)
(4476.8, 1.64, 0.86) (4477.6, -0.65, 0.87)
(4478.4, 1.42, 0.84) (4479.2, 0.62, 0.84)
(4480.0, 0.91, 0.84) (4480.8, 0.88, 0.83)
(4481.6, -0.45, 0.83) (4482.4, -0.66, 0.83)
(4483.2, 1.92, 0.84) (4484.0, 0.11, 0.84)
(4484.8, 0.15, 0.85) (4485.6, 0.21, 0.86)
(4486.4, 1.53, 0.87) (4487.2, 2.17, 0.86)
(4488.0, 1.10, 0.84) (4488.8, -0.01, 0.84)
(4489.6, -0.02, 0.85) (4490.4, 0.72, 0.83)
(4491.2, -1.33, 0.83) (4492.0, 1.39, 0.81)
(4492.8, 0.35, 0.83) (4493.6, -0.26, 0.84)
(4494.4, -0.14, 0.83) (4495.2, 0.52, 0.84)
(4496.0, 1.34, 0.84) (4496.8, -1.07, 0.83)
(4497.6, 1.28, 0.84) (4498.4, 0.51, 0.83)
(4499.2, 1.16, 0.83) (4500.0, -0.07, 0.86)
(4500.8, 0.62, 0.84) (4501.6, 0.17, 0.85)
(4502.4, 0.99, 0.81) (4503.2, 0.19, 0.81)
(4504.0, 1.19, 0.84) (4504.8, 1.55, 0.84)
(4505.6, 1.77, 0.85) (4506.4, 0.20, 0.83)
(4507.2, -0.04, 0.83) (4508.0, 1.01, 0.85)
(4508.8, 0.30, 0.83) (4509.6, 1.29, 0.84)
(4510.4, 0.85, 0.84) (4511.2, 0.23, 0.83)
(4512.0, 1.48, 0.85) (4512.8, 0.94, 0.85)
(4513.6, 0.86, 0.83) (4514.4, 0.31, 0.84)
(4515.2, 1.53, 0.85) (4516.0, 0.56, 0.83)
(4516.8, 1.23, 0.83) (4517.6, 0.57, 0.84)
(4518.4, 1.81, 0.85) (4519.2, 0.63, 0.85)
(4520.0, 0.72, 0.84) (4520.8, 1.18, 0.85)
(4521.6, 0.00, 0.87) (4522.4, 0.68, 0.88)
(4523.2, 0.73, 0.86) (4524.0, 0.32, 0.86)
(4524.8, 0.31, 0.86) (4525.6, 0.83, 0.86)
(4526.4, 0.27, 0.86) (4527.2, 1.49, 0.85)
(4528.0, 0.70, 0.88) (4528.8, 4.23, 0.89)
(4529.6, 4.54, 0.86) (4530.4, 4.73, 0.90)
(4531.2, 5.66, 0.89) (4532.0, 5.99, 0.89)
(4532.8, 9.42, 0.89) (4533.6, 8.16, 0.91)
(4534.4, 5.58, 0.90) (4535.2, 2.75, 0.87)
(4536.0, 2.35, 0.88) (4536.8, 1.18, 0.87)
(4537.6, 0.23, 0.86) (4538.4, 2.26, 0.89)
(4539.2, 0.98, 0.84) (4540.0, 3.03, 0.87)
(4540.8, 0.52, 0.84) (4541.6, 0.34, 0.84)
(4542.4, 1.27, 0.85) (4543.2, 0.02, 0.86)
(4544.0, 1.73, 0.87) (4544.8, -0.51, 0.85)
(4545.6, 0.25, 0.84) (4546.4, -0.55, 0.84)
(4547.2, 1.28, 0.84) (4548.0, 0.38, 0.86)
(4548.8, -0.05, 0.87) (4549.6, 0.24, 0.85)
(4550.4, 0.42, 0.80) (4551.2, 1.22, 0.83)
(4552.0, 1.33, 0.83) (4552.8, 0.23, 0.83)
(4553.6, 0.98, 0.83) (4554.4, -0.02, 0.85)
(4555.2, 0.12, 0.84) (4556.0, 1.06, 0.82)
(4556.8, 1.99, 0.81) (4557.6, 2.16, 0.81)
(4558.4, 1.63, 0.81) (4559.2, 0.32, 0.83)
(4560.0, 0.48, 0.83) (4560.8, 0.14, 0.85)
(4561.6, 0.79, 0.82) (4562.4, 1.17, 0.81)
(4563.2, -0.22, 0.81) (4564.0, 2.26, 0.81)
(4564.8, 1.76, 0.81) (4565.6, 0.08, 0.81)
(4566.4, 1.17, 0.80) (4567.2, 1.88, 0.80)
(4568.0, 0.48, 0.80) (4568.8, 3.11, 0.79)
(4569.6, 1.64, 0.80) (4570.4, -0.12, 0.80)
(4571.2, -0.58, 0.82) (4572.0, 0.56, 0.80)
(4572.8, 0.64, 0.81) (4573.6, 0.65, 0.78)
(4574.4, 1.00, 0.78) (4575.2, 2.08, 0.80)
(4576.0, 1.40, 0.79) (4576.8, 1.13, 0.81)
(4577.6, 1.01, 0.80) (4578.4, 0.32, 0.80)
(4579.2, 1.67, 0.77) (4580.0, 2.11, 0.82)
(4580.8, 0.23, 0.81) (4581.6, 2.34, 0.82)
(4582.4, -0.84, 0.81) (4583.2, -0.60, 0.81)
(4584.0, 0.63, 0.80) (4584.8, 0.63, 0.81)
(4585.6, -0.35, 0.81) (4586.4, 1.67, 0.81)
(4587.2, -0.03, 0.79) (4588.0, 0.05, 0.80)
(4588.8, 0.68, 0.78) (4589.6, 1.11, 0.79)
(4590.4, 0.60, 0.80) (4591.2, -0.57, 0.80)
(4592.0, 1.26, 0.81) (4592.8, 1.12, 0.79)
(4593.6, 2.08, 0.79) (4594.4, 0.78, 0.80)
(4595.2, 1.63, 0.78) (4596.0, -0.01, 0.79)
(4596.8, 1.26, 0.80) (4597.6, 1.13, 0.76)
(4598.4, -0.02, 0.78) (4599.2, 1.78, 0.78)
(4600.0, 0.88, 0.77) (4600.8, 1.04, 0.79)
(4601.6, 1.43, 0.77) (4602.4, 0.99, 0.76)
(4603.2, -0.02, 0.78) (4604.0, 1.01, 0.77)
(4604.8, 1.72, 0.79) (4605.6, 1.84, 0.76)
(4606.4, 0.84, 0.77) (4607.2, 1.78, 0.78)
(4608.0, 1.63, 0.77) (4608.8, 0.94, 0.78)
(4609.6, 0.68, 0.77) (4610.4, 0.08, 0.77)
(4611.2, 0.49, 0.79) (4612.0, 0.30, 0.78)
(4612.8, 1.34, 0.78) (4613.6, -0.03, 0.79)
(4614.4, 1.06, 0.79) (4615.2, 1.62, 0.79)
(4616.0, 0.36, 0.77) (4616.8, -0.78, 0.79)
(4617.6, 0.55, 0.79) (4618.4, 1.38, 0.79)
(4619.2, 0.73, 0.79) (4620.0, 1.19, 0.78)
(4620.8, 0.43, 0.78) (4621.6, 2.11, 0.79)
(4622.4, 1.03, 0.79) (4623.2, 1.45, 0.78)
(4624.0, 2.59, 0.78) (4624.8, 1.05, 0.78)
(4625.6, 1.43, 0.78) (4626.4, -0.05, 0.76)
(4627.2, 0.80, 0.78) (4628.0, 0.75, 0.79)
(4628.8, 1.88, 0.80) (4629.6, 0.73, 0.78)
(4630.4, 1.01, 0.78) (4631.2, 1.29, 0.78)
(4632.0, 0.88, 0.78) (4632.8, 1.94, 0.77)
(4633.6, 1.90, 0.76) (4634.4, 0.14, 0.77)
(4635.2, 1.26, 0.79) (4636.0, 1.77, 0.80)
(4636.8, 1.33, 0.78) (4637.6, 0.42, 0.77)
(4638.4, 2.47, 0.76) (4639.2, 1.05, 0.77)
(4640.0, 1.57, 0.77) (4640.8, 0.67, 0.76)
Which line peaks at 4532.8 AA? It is [O II]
